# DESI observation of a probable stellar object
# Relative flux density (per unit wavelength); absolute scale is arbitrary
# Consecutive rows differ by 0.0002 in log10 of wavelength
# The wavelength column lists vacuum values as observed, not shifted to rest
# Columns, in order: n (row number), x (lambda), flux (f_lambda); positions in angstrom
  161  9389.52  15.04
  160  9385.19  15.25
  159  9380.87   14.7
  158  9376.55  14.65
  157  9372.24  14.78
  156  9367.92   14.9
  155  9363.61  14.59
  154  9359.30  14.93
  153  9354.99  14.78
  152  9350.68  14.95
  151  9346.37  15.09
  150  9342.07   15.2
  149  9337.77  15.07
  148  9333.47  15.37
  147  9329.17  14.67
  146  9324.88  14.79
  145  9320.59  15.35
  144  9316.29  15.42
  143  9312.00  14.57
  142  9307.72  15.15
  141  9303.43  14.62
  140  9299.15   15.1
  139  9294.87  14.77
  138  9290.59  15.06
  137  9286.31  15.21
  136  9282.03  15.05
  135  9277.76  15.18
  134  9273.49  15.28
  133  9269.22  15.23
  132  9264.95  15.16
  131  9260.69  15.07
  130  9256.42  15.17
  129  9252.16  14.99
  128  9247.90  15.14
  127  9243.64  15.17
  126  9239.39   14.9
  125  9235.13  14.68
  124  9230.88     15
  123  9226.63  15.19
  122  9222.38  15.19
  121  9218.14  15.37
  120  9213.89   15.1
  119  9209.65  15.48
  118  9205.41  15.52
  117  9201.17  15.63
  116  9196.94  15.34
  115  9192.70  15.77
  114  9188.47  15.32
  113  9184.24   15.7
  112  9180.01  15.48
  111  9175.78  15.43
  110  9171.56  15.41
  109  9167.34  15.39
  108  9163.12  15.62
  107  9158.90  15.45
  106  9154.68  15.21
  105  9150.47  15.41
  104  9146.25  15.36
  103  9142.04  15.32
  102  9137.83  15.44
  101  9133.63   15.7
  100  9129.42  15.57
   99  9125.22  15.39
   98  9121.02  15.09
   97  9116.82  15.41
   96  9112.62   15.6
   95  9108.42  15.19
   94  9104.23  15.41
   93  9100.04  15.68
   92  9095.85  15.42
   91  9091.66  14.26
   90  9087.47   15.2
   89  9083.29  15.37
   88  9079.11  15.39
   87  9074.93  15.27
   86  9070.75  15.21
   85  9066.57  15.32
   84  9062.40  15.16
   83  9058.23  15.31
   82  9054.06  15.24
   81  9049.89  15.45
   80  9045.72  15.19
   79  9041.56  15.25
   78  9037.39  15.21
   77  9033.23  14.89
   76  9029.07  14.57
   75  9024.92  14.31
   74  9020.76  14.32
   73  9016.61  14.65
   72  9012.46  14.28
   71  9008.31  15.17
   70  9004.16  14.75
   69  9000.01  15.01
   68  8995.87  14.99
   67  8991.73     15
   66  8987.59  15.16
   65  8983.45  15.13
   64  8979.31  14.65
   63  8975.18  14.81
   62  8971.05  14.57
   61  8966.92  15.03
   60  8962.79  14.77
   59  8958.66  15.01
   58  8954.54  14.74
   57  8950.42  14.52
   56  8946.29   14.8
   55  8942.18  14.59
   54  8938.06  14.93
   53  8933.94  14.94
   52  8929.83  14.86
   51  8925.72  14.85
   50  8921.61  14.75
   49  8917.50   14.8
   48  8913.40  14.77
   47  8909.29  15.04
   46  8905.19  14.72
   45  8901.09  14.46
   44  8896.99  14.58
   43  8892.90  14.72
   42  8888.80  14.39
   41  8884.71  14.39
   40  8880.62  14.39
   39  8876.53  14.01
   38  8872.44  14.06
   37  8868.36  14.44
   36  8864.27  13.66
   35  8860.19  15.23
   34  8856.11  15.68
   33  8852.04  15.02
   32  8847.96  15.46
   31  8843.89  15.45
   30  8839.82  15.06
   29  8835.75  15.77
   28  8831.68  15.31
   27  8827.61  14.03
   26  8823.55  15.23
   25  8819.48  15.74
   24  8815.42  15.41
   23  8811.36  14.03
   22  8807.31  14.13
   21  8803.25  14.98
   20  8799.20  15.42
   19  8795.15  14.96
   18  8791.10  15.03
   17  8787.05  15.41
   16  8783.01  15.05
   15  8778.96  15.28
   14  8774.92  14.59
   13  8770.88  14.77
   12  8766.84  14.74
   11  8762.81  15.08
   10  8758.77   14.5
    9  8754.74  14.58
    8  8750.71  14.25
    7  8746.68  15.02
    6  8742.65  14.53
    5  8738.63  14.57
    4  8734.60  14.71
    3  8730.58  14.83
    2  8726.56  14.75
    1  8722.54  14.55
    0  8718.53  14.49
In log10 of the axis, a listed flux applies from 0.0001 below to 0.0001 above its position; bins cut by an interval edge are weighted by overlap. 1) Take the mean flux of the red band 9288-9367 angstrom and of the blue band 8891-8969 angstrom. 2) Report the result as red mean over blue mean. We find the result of 1.01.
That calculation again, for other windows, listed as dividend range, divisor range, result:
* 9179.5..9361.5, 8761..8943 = 1.02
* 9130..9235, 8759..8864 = 1.02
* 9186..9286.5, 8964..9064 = 1.02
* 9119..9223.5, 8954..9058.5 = 1.04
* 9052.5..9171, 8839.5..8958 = 1.04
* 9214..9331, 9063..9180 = 0.98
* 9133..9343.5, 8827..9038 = 1.03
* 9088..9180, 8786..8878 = 1.03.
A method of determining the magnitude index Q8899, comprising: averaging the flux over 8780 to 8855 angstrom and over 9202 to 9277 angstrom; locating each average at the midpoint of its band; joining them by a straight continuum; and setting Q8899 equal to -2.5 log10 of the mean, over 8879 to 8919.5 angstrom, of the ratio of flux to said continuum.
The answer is 0.03 mag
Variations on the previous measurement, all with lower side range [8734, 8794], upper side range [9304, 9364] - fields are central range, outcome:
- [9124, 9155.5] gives -0.04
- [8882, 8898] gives 0.02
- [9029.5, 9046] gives -0.01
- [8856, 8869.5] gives 0.02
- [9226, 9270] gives -0.01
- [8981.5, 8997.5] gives -0.01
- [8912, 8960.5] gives 0.01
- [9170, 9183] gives -0.04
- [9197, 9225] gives -0.03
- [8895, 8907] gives 0.02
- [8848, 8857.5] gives -0.04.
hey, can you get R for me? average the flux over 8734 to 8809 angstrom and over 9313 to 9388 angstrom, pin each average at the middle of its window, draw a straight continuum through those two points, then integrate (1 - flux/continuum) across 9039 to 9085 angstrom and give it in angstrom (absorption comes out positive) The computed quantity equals -1.2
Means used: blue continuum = 14.8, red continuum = 15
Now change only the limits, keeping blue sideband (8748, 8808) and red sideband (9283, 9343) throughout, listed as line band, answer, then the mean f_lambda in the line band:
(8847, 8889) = 0.8 angstrom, 14.6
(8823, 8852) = -0.6 angstrom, 15.2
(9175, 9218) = -1.4 angstrom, 15.5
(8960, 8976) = 0.1 angstrom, 14.8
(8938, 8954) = 0.2 angstrom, 14.7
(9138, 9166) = -0.8 angstrom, 15.4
